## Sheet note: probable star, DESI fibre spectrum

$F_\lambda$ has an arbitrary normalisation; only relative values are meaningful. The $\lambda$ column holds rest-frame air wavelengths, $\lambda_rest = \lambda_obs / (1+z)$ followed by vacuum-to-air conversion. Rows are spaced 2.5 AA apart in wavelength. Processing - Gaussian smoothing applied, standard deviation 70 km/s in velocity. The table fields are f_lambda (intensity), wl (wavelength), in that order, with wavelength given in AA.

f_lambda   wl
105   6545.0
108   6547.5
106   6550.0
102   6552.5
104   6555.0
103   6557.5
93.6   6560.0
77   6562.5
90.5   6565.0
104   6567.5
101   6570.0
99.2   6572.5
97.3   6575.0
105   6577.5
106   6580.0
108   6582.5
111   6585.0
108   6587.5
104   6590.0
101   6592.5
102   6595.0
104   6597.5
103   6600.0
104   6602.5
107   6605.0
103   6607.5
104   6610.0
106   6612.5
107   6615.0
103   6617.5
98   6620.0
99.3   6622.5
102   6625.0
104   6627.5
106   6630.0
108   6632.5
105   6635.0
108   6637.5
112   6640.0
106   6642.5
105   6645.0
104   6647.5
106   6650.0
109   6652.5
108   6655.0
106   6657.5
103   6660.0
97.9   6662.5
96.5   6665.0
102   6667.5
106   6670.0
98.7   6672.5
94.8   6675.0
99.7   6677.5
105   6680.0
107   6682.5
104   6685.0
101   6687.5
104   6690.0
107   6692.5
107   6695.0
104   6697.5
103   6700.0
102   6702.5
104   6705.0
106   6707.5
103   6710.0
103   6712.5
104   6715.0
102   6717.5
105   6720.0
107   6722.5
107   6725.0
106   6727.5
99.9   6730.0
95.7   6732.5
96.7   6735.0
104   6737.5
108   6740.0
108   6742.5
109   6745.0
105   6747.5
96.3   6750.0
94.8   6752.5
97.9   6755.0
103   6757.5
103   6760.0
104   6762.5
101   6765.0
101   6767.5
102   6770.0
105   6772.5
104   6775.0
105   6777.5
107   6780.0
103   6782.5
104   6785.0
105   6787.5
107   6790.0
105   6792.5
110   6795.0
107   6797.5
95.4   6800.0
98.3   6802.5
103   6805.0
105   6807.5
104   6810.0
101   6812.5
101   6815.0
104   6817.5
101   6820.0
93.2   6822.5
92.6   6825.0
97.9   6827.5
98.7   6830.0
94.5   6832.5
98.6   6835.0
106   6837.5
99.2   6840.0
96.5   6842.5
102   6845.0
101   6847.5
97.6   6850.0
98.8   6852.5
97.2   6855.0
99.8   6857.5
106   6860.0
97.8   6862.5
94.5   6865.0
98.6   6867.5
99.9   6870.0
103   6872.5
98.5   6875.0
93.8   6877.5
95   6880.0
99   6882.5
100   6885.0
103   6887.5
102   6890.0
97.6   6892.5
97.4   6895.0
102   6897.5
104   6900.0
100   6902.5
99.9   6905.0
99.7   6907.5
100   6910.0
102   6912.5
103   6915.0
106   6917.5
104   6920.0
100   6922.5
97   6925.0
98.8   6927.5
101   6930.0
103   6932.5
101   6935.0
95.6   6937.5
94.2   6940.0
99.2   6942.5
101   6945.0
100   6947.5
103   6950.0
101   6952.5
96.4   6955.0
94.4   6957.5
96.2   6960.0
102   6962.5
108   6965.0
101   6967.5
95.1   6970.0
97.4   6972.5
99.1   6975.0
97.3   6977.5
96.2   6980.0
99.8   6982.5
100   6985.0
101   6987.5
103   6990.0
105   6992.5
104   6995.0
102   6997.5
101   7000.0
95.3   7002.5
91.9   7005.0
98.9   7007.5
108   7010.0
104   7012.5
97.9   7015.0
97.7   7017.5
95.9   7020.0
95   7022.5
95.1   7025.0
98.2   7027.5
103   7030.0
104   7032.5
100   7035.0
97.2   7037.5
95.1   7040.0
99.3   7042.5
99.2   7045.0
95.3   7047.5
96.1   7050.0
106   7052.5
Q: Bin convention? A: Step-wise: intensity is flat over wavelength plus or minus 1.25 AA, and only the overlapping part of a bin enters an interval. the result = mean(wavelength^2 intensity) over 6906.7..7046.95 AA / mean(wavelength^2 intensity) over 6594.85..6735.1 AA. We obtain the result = 1.1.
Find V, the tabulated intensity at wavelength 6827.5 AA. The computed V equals 97.9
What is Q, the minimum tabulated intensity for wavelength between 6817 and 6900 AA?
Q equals 92.6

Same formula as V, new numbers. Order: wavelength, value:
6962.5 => 102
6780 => 107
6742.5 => 108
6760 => 103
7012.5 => 104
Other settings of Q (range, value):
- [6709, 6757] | 94.8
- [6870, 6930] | 93.8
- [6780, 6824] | 93.2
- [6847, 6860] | 97.2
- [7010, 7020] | 95.9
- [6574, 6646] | 97.3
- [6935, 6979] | 94.2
